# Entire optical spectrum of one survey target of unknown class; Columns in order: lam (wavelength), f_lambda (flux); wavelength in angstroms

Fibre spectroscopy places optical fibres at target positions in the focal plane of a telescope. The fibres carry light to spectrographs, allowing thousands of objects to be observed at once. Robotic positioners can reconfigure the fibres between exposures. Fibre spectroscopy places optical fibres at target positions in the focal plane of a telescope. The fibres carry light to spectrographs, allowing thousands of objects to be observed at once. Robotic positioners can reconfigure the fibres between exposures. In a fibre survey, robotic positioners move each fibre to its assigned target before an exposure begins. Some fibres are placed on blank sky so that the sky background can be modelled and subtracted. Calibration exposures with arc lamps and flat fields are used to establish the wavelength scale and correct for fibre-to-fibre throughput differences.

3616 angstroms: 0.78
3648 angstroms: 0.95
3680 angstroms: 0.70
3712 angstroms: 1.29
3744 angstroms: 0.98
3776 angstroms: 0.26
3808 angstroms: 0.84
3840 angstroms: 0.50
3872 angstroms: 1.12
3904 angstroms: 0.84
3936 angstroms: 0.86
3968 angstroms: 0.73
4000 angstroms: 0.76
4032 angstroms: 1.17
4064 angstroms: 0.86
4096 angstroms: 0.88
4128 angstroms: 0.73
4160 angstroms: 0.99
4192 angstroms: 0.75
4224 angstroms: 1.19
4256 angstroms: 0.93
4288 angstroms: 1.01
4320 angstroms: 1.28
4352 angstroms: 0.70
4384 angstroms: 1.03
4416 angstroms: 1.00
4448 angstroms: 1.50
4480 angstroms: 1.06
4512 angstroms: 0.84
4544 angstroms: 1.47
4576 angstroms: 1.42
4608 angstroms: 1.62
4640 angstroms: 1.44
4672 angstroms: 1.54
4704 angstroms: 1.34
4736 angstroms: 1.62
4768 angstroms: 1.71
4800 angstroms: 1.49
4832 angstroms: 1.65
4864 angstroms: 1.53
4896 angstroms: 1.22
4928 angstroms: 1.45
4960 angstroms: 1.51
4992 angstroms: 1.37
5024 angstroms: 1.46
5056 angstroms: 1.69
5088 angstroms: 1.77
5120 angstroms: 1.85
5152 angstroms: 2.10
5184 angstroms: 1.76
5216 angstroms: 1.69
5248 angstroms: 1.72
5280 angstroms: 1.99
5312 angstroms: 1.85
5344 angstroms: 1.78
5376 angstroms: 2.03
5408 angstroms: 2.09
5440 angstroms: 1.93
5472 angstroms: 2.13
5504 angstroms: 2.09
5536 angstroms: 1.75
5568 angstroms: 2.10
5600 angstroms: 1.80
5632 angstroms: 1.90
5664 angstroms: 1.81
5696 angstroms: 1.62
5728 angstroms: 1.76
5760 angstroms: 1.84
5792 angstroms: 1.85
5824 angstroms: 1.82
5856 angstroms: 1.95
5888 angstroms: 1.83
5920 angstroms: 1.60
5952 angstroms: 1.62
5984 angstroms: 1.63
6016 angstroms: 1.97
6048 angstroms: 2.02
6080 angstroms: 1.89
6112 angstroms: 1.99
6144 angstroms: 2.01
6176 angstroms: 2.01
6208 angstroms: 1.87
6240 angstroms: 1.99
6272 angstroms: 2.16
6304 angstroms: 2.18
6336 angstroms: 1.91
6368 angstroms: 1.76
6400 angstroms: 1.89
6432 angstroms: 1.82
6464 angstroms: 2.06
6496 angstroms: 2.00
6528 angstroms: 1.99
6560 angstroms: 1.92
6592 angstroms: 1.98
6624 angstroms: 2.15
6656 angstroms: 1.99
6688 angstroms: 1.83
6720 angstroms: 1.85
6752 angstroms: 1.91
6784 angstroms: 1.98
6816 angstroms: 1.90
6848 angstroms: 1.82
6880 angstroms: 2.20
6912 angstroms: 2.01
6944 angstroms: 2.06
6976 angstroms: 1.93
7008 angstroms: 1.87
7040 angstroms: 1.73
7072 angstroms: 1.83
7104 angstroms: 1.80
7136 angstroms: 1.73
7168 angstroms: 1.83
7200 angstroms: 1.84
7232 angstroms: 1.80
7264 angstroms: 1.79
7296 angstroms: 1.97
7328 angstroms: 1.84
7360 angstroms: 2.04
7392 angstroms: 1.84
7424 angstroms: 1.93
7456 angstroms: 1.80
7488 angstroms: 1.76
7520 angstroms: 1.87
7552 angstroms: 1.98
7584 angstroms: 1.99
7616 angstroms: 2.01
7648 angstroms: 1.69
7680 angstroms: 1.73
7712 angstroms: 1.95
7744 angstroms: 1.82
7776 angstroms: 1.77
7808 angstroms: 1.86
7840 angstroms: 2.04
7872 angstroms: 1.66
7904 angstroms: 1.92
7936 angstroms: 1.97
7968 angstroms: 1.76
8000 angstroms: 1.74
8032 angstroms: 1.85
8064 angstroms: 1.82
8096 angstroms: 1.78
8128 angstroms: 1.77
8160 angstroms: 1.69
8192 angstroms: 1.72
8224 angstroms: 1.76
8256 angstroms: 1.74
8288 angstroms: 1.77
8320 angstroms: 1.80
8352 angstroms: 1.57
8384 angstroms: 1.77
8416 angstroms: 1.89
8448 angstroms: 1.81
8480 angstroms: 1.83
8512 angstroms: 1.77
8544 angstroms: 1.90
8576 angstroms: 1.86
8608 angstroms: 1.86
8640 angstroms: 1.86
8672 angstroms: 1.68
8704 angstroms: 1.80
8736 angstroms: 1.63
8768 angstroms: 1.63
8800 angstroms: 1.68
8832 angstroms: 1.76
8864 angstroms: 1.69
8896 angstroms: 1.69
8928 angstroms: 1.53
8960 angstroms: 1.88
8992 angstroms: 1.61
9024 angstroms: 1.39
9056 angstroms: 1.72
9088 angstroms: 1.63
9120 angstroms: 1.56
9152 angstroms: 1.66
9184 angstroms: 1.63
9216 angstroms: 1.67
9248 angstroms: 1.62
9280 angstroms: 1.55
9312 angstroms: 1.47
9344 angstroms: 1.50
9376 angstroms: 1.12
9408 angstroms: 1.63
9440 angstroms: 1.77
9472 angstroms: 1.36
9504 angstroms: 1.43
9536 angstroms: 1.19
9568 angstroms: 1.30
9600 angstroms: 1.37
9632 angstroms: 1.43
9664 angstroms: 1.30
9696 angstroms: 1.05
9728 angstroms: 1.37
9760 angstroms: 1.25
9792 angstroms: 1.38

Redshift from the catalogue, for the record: 0.138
